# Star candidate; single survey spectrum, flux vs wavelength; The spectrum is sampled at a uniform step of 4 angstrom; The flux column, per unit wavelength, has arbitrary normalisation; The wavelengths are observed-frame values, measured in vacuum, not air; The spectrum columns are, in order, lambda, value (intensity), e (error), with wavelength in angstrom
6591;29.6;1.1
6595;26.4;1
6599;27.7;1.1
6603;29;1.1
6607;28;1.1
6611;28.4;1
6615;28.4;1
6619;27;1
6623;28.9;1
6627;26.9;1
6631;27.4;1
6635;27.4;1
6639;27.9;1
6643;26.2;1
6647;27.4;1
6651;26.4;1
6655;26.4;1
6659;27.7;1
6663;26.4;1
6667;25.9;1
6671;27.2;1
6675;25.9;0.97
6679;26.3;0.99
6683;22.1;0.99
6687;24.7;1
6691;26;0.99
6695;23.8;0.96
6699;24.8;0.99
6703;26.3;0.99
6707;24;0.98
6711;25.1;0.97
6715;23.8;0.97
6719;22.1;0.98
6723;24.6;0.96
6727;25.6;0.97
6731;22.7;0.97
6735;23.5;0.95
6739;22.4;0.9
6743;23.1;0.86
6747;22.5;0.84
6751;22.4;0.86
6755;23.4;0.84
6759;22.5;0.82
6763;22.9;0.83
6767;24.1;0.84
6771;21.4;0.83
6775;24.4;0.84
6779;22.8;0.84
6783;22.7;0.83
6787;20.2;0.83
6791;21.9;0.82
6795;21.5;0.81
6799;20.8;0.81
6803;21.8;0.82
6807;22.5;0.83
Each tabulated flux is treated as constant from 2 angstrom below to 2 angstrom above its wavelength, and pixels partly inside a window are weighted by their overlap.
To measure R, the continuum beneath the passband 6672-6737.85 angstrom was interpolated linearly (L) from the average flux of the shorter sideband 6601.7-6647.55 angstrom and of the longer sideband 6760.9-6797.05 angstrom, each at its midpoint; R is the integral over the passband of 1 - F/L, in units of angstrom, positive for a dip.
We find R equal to 1.3 angstrom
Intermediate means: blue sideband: 27.7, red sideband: 22.4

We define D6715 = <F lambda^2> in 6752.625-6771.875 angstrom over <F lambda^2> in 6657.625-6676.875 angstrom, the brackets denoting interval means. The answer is 0.89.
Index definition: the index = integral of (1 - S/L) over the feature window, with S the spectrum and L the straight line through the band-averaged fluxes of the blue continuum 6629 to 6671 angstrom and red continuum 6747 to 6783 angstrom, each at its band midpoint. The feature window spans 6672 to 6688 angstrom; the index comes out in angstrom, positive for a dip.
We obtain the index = 0.6 angstrom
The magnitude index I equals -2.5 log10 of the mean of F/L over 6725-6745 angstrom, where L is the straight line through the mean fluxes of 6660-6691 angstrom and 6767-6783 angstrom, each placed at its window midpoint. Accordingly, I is 0.03 mag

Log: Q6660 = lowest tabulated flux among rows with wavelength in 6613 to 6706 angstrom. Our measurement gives 22.1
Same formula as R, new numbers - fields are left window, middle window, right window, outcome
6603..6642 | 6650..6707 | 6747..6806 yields 0.5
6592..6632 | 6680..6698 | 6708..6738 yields 0.6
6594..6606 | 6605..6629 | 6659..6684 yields -0.5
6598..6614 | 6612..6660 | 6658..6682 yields 0.1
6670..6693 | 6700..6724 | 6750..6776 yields 0.1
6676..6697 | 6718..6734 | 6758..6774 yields -0.1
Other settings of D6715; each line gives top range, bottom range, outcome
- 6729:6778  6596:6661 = 0.86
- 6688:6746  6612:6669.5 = 0.91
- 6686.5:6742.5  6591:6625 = 0.89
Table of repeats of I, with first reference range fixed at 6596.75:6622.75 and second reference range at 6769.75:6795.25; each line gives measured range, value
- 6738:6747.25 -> 0.039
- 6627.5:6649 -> -0.004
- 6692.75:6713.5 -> 0.005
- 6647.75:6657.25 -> 0.004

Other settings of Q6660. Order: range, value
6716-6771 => 21.4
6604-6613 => 28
